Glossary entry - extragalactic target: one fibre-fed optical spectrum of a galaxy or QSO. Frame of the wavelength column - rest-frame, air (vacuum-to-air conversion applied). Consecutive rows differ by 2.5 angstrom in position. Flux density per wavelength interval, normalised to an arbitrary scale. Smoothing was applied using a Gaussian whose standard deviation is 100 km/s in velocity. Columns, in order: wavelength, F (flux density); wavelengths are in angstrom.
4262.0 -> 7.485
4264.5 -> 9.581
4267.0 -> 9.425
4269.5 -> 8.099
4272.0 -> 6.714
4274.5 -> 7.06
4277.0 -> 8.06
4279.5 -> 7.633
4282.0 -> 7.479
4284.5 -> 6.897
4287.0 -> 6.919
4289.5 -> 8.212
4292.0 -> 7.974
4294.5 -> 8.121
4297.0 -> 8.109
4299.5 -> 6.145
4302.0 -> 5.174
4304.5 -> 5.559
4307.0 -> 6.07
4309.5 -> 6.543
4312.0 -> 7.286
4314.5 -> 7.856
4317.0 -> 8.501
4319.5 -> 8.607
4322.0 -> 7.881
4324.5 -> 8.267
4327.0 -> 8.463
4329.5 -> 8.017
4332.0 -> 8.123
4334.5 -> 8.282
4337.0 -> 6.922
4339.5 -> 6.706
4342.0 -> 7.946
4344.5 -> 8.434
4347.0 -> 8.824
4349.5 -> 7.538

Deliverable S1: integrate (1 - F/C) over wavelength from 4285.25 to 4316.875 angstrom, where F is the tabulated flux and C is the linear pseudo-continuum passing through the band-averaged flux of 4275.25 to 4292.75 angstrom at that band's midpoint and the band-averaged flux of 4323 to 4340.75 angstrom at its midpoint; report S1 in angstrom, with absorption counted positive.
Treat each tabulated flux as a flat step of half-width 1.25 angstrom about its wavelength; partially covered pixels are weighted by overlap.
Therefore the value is 2.5 angstrom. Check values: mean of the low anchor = 7.57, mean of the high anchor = 7.83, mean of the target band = 7.05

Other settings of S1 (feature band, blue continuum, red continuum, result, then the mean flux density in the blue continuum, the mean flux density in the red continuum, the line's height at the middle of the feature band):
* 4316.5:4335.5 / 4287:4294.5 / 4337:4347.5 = -1.0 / 7.9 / 7.79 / 7.83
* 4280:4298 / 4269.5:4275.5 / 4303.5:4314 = -2.2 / 7.13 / 6.49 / 6.84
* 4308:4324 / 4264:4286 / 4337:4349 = 0.1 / 7.81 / 7.84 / 7.83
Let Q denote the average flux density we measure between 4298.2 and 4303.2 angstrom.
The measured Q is 5.69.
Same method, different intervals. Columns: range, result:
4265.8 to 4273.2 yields 8.08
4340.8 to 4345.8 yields 8.2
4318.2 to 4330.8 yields 8.25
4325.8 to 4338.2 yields 7.96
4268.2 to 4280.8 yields 7.52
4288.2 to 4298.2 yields 8.1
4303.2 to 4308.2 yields 5.81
